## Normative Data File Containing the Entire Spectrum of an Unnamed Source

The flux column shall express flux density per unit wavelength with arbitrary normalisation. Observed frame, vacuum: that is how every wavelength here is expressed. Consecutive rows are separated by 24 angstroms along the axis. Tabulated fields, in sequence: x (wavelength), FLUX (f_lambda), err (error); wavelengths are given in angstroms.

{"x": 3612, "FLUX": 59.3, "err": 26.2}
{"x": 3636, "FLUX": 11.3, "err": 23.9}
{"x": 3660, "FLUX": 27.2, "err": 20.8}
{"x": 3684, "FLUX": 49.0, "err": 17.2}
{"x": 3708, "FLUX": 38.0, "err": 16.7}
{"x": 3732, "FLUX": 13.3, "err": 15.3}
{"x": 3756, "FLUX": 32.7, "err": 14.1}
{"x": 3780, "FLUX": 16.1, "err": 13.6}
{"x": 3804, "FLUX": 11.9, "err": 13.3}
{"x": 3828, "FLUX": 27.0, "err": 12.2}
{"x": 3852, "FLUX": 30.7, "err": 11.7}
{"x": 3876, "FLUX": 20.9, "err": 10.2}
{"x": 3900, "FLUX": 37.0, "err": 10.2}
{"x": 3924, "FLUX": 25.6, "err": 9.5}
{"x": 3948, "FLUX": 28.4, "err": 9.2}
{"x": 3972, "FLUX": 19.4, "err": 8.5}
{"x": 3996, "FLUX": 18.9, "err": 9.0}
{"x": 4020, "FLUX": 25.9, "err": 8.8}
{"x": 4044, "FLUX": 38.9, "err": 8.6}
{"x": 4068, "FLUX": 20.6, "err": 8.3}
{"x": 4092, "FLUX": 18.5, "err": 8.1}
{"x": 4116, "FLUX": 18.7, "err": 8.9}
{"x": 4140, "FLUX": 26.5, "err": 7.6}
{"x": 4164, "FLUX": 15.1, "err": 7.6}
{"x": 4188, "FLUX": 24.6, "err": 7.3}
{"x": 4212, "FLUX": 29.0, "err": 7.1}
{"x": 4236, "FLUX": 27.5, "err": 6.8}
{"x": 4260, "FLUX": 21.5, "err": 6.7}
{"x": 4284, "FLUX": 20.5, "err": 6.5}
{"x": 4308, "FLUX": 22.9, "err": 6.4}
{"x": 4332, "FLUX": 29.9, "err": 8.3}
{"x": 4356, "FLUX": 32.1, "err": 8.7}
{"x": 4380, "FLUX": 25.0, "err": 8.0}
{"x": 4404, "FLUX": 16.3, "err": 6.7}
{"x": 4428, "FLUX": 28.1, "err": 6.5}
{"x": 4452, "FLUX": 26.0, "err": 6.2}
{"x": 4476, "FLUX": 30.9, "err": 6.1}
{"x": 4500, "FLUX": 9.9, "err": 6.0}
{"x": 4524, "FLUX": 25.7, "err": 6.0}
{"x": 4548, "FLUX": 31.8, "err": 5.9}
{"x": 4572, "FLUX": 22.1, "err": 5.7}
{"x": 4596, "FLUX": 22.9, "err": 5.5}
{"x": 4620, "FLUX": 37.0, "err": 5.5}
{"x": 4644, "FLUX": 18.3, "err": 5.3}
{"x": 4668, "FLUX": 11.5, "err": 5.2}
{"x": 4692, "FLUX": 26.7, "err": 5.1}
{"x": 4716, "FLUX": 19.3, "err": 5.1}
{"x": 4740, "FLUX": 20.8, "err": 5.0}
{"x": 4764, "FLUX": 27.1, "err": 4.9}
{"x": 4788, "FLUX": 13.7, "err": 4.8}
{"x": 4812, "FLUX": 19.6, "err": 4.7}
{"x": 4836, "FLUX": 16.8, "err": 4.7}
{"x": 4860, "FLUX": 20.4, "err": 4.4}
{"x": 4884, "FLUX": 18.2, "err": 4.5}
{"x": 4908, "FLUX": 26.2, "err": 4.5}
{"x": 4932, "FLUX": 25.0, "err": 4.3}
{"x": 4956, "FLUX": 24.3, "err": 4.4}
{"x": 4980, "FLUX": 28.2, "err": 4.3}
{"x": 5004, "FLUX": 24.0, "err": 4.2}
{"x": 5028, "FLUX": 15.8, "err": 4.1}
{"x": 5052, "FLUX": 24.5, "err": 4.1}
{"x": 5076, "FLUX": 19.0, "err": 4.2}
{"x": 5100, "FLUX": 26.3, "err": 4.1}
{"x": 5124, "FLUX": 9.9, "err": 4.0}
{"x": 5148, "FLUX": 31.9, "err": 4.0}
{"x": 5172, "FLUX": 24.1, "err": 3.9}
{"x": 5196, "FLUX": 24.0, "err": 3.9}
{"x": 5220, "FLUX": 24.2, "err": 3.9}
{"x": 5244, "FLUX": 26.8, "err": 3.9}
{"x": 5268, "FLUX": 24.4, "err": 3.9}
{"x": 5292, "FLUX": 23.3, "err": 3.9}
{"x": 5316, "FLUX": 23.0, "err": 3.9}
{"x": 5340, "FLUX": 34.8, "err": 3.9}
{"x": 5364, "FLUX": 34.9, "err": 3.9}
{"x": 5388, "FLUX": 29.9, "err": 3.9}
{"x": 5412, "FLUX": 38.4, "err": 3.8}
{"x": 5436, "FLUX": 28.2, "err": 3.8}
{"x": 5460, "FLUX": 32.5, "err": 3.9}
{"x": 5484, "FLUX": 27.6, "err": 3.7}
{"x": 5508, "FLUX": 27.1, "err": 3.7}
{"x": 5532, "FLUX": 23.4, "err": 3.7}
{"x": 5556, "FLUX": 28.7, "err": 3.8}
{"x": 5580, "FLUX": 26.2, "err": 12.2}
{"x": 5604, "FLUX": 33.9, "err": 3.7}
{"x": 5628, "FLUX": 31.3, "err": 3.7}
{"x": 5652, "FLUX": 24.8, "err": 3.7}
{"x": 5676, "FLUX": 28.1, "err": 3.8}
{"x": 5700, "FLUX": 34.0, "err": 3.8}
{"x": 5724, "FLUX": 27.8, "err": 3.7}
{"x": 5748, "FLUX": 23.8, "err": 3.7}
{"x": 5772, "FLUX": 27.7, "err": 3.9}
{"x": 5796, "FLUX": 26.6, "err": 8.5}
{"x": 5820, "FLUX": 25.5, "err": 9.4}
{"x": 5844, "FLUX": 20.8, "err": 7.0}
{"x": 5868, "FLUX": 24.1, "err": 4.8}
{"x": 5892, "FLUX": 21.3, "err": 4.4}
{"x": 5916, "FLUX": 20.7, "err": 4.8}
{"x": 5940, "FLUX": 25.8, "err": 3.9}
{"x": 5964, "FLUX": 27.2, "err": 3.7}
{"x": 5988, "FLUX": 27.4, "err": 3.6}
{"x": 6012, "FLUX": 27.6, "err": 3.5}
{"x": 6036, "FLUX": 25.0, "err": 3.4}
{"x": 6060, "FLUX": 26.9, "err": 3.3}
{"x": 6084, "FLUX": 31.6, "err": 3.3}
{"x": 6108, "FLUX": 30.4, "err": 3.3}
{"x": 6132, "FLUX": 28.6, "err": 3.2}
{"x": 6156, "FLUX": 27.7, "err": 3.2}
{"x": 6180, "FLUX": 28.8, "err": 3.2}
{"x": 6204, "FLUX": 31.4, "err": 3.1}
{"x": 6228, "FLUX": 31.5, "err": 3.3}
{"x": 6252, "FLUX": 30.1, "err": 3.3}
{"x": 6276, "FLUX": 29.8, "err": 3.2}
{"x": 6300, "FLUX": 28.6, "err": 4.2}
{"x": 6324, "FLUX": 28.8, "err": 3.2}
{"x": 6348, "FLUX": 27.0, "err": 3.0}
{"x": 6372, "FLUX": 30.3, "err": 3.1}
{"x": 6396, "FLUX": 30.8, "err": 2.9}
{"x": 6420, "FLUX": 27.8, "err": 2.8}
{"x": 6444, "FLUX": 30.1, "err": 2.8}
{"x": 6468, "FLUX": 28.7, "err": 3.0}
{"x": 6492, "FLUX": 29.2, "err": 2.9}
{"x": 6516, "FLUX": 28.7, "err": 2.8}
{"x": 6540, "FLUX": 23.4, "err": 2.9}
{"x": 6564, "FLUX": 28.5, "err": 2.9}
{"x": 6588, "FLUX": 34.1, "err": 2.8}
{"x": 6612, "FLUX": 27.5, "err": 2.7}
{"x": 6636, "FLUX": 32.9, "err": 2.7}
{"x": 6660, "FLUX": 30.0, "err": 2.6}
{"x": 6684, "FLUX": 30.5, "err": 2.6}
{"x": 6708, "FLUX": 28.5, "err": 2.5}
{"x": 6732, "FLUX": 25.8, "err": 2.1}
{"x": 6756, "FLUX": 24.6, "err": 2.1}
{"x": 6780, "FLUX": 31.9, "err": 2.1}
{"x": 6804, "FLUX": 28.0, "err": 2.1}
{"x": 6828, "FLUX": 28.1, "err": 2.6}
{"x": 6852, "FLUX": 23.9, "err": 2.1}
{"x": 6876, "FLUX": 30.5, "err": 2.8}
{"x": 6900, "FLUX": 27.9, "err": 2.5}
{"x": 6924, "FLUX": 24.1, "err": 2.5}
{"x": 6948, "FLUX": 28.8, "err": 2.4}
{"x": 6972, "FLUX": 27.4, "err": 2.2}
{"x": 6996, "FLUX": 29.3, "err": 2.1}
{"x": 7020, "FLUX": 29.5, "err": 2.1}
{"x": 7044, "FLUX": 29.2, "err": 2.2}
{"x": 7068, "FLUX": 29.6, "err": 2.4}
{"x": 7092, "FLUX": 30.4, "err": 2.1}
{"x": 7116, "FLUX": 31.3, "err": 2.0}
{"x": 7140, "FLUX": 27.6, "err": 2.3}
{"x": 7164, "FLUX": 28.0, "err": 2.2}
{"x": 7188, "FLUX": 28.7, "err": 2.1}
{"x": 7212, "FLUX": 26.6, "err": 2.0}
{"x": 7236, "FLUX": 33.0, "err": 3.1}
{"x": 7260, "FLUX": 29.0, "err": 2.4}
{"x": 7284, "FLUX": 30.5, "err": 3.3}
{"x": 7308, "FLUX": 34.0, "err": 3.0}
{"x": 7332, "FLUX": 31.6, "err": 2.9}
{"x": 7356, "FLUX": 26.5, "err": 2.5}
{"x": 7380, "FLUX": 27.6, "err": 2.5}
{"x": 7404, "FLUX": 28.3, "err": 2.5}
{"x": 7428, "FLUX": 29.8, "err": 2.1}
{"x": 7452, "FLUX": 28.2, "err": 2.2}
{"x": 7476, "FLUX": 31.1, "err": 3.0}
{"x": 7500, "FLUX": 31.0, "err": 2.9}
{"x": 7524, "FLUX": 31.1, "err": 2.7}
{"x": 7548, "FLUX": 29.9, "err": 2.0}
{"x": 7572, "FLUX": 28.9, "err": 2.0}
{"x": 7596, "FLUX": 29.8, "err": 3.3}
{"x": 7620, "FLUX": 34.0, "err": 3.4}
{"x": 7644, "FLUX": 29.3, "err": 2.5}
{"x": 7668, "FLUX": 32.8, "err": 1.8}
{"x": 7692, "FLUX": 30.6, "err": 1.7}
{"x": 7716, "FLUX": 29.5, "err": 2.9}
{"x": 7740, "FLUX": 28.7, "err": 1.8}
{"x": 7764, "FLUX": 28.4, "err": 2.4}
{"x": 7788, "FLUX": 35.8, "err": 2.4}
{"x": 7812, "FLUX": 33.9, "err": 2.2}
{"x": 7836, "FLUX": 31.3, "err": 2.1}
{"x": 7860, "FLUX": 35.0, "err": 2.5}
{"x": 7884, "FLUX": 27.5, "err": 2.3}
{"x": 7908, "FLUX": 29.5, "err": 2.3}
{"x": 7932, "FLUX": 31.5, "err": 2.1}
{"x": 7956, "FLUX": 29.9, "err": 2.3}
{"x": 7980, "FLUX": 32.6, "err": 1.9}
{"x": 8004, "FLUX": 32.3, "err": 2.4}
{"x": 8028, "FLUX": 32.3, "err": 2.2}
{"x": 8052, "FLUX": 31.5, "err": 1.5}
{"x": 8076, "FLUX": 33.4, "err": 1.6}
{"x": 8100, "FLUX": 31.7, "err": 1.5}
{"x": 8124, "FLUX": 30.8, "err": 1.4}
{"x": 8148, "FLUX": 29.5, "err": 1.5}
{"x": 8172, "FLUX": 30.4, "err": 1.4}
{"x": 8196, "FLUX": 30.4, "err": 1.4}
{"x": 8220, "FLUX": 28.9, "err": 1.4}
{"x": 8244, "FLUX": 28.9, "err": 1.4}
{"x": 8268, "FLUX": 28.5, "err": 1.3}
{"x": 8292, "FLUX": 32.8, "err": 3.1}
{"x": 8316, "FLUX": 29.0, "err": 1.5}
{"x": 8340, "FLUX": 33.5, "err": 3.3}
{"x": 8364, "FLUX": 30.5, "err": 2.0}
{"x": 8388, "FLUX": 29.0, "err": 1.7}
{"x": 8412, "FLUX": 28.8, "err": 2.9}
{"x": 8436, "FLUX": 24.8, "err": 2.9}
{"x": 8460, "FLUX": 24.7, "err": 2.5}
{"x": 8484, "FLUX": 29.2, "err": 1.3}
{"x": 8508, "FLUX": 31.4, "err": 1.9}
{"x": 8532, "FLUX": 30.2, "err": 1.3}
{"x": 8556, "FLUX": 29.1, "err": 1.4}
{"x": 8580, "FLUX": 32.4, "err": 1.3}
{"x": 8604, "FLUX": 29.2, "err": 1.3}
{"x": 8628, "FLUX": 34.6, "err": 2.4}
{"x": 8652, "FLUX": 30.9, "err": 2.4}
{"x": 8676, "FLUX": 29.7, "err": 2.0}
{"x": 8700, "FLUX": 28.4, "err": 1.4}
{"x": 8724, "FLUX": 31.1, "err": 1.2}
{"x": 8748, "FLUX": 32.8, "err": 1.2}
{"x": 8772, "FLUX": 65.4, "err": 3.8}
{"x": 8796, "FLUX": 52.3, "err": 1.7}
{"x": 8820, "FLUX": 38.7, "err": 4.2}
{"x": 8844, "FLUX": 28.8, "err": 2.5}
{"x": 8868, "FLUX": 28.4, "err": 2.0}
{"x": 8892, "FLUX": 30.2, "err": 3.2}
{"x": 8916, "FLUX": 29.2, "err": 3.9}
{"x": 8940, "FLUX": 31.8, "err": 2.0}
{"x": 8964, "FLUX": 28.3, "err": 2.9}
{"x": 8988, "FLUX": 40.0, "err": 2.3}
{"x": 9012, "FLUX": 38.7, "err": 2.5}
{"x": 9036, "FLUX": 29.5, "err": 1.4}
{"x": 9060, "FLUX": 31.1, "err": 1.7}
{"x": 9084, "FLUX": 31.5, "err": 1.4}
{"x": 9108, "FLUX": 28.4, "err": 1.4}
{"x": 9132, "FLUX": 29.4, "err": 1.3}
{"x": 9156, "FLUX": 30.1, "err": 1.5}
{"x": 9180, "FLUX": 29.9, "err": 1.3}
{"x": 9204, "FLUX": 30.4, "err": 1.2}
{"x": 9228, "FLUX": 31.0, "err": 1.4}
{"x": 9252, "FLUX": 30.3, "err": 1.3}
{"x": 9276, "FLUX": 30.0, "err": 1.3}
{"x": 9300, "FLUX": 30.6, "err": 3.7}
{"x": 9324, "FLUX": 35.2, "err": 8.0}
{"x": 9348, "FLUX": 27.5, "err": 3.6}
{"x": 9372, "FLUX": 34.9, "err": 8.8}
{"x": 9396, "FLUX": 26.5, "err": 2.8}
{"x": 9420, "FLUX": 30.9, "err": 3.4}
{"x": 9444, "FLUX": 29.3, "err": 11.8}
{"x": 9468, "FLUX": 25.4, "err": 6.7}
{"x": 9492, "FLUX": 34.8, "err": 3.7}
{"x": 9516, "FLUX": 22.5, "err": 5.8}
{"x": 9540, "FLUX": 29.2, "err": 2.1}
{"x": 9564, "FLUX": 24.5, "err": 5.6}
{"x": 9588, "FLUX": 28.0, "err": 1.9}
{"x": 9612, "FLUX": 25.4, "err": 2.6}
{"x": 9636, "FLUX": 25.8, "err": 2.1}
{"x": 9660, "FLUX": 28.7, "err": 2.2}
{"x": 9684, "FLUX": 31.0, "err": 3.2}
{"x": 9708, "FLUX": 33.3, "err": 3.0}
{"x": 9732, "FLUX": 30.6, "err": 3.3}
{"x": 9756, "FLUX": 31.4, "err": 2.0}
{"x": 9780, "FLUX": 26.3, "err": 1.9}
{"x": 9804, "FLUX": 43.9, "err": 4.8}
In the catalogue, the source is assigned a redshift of 0.338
